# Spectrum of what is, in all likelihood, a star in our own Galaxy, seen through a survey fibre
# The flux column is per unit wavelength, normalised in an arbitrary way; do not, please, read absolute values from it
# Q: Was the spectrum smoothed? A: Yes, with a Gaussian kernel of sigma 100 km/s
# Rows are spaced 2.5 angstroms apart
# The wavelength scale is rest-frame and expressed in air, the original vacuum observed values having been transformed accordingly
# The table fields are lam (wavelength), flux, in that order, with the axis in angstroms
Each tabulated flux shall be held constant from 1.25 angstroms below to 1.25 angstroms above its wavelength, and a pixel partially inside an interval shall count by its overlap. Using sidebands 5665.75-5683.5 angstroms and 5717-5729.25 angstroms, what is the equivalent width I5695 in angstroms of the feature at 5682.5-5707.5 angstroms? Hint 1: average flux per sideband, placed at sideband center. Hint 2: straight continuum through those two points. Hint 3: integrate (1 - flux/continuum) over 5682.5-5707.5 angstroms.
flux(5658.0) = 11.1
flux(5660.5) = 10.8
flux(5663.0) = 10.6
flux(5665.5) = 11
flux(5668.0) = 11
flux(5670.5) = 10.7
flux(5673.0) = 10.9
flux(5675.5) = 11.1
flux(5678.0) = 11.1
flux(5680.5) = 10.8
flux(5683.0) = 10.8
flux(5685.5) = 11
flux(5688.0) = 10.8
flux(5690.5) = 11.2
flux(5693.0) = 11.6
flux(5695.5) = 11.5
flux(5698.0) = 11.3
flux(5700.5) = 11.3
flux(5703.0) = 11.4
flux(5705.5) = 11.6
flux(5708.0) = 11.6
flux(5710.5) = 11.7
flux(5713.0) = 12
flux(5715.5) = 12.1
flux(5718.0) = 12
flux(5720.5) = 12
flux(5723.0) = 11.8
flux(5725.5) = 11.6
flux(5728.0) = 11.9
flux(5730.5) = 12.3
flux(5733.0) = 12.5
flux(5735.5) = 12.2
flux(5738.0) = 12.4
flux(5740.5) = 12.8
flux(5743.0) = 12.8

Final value 0.1 angstroms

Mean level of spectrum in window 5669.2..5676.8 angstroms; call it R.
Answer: 10.9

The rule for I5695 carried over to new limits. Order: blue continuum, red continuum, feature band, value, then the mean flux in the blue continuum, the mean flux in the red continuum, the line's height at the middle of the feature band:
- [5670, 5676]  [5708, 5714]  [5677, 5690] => 0.3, 10.9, 11.8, 11.1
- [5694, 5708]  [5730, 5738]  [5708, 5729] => 0.1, 11.4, 12.3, 11.9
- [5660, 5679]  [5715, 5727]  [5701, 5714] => 0.0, 10.9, 11.9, 11.6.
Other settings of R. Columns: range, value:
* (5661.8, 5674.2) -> 10.8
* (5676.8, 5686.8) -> 10.9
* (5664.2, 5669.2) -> 11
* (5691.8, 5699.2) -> 11.5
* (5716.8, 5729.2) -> 11.9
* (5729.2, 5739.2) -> 12.3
